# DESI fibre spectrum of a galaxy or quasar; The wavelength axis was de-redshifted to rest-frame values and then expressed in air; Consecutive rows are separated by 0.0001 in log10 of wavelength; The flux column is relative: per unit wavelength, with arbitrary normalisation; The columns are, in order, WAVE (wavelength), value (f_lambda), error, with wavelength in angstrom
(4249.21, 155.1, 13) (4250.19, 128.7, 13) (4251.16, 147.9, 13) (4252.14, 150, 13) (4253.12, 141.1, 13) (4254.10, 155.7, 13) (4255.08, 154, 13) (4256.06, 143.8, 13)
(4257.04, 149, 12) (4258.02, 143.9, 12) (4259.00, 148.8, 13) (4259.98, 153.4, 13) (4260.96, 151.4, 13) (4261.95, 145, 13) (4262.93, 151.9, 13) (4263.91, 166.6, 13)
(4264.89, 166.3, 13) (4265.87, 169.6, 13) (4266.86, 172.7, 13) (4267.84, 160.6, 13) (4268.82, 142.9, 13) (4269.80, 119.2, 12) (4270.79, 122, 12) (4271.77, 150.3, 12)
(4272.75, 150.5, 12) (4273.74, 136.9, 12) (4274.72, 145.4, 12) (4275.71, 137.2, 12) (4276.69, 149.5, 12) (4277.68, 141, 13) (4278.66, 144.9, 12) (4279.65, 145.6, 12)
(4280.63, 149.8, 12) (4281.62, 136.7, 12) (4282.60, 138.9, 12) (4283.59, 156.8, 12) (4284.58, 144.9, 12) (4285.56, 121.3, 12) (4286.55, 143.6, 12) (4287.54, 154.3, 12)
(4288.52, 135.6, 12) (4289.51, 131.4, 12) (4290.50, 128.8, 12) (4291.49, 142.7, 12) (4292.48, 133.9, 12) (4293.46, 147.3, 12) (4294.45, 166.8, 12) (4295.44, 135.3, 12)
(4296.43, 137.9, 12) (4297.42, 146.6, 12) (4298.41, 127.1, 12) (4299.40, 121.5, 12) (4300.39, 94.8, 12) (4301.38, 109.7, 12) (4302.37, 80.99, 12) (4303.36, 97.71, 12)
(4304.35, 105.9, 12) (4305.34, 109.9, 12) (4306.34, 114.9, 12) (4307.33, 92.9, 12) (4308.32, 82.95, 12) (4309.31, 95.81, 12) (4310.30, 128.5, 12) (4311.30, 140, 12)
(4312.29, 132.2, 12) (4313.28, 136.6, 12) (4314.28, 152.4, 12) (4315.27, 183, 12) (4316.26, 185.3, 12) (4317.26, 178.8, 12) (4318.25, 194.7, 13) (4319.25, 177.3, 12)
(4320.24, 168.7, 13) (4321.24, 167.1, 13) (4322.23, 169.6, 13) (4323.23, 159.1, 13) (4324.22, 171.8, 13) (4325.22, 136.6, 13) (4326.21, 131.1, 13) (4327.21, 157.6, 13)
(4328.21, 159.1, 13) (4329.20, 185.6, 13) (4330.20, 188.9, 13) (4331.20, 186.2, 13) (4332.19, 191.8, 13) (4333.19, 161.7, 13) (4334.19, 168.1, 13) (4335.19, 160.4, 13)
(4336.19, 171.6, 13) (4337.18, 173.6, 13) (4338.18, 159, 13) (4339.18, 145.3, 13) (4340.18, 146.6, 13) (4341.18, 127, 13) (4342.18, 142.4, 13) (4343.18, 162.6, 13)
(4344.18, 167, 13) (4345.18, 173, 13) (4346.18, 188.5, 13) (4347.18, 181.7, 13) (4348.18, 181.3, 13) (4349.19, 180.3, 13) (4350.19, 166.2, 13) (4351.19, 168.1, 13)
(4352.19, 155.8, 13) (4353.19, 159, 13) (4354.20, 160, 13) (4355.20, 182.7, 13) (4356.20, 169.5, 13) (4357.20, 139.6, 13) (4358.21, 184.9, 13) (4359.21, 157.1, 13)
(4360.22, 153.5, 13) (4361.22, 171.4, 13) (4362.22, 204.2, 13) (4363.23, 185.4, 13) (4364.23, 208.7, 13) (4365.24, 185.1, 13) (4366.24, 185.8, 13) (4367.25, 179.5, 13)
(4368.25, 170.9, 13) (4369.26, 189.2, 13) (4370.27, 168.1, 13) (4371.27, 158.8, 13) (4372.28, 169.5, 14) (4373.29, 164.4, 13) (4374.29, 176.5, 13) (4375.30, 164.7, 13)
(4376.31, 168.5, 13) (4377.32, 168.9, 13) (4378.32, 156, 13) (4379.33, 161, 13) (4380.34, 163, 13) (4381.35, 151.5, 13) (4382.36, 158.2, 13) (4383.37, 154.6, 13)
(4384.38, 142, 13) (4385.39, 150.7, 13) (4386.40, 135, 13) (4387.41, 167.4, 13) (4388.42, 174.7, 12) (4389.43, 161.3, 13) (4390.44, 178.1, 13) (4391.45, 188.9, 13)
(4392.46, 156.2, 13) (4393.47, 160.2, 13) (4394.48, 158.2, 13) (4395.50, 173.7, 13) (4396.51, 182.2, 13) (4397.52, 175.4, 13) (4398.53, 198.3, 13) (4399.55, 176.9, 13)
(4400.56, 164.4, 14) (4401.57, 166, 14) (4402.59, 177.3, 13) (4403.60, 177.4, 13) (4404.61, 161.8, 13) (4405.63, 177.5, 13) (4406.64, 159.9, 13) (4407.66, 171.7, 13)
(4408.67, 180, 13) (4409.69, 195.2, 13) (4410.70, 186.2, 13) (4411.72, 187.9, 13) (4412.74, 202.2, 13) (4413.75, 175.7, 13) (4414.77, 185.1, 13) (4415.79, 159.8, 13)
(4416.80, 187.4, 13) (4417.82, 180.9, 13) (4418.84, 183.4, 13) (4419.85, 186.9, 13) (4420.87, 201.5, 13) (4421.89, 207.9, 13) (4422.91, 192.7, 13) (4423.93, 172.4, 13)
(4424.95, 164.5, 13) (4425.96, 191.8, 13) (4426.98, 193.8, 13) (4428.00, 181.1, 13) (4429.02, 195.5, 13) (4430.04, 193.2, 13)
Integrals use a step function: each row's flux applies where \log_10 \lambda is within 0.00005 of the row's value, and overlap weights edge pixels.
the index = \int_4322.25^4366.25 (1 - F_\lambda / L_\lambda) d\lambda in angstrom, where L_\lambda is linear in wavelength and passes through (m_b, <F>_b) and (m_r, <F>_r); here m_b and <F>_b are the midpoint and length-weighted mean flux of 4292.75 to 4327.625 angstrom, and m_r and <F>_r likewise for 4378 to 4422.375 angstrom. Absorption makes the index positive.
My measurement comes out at -4.83 angstrom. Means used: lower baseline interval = 138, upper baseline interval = 173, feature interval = 168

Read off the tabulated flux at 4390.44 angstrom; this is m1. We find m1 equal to 178.1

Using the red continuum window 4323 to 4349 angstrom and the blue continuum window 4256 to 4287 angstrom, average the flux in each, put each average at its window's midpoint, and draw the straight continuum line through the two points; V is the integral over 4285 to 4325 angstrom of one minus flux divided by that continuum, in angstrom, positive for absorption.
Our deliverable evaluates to 4.8 angstrom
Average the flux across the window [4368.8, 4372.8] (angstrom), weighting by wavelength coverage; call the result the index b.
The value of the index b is 171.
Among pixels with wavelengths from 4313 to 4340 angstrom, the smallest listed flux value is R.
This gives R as 131.1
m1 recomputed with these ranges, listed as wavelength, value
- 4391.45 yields 188.9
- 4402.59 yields 177.3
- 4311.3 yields 140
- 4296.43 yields 137.9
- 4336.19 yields 171.6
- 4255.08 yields 154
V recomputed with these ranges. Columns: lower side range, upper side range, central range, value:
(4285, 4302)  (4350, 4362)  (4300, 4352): -0.47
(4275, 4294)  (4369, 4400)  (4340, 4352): -0.70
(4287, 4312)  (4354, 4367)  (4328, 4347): -1.31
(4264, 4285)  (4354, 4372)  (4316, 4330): -0.42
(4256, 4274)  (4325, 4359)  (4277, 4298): 1.68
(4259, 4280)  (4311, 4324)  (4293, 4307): 3.38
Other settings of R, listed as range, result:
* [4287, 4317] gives 80.99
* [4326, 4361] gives 127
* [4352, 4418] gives 135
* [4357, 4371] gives 139.6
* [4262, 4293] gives 119.2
